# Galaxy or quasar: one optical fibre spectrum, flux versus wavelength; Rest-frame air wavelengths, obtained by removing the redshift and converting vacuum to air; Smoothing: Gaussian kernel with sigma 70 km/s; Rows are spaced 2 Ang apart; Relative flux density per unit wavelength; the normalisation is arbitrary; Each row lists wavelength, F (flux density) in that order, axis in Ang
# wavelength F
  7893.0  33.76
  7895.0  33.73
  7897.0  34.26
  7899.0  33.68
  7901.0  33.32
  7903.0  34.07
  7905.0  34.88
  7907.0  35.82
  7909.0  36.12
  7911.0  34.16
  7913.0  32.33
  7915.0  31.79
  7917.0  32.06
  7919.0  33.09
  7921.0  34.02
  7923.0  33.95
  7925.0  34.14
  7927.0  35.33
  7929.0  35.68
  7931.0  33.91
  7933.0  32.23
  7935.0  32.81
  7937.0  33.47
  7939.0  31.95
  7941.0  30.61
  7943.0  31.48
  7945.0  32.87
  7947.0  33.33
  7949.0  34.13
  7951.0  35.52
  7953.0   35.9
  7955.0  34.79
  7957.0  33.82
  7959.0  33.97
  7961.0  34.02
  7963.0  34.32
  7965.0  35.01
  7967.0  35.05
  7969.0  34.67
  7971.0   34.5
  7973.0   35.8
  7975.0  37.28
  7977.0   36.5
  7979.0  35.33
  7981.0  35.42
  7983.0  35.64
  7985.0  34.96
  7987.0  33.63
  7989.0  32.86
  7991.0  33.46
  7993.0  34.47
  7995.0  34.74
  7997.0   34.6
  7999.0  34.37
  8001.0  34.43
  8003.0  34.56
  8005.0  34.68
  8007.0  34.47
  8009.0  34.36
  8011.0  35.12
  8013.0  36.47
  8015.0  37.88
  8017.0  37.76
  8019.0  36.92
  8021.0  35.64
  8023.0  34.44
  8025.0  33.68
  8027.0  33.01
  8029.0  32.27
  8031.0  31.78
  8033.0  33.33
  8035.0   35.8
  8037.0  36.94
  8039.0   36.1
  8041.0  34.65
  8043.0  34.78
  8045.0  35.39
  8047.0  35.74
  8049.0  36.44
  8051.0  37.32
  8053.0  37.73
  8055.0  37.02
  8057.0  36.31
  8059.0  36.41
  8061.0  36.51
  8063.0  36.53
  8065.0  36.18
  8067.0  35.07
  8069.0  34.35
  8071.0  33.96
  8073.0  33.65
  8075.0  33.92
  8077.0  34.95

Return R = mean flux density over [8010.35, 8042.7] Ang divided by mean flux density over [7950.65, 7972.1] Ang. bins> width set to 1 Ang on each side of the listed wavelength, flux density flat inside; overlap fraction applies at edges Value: 1.01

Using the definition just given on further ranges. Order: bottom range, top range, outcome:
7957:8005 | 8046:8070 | 1.04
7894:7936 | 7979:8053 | 1.03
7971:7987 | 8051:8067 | 1.03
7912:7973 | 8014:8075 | 1.05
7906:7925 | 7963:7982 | 1.05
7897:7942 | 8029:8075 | 1.05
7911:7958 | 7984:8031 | 1.04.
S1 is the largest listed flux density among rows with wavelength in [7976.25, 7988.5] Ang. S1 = 36.5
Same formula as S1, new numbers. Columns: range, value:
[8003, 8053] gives 37.88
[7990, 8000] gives 34.74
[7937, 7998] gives 37.28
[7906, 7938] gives 36.12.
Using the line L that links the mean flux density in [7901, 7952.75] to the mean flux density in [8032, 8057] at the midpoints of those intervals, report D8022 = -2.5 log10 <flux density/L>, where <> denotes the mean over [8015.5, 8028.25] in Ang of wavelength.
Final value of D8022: 0.01 mag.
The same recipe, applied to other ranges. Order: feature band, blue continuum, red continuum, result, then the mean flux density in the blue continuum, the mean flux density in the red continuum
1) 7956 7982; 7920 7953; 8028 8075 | -0.03 mag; 33.5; 35.4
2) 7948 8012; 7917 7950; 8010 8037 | -0.02 mag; 33.3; 35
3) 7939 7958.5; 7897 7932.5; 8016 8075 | 0.03 mag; 34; 35.3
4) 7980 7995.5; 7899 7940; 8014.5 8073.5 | 0.01 mag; 33.8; 35.4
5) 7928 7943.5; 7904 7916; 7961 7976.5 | 0.06 mag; 34.2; 35.2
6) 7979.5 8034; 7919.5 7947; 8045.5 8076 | 0.00 mag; 33.3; 35.8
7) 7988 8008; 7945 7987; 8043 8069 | 0.04 mag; 34.9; 36.2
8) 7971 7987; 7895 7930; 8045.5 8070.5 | -0.02 mag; 34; 36.2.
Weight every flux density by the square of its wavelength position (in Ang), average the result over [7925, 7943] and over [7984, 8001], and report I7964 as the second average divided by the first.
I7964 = 1.04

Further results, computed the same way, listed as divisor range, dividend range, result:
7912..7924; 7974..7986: 1.11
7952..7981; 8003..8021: 1.03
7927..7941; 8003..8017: 1.09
